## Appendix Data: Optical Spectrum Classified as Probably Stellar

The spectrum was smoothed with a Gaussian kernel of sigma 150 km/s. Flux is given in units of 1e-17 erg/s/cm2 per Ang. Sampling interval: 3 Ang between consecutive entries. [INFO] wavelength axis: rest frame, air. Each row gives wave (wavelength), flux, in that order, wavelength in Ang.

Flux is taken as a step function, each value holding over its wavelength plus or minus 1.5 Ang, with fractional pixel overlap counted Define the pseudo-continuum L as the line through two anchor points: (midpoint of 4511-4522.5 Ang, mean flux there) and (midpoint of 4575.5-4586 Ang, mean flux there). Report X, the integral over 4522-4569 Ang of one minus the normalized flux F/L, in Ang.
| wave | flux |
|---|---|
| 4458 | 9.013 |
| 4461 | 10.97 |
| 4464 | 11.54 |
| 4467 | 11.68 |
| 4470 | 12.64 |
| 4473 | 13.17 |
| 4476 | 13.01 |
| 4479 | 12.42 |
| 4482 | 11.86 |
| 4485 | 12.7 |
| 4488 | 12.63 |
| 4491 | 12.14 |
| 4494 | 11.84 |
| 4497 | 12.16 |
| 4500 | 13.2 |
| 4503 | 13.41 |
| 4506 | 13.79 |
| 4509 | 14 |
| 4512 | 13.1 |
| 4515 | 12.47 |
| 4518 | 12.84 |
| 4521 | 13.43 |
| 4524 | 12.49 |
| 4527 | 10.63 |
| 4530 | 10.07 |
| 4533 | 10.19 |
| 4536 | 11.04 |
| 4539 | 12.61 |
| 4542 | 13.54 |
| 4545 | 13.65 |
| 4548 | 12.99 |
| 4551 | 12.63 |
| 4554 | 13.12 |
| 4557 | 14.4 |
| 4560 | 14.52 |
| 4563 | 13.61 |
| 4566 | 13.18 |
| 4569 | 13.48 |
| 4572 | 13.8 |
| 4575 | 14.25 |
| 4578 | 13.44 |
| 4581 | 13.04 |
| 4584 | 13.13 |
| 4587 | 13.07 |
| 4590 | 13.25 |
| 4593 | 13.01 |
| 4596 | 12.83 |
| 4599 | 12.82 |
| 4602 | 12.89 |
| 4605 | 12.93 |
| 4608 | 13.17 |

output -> 1.78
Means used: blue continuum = 13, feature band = 12.6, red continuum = 13.3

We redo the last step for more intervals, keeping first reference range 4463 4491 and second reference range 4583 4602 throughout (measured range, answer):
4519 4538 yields 1.9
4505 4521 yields -0.8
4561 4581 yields -1.1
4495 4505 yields -0.3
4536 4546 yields -0.1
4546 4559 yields -0.6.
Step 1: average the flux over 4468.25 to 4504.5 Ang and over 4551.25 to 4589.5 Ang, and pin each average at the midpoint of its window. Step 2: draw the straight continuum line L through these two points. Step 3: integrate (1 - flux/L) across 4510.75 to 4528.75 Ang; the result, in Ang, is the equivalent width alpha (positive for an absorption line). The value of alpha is 0.7 Ang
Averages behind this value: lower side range 12.6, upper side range 13.5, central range 12.5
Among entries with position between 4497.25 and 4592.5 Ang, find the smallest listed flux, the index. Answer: 10.07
